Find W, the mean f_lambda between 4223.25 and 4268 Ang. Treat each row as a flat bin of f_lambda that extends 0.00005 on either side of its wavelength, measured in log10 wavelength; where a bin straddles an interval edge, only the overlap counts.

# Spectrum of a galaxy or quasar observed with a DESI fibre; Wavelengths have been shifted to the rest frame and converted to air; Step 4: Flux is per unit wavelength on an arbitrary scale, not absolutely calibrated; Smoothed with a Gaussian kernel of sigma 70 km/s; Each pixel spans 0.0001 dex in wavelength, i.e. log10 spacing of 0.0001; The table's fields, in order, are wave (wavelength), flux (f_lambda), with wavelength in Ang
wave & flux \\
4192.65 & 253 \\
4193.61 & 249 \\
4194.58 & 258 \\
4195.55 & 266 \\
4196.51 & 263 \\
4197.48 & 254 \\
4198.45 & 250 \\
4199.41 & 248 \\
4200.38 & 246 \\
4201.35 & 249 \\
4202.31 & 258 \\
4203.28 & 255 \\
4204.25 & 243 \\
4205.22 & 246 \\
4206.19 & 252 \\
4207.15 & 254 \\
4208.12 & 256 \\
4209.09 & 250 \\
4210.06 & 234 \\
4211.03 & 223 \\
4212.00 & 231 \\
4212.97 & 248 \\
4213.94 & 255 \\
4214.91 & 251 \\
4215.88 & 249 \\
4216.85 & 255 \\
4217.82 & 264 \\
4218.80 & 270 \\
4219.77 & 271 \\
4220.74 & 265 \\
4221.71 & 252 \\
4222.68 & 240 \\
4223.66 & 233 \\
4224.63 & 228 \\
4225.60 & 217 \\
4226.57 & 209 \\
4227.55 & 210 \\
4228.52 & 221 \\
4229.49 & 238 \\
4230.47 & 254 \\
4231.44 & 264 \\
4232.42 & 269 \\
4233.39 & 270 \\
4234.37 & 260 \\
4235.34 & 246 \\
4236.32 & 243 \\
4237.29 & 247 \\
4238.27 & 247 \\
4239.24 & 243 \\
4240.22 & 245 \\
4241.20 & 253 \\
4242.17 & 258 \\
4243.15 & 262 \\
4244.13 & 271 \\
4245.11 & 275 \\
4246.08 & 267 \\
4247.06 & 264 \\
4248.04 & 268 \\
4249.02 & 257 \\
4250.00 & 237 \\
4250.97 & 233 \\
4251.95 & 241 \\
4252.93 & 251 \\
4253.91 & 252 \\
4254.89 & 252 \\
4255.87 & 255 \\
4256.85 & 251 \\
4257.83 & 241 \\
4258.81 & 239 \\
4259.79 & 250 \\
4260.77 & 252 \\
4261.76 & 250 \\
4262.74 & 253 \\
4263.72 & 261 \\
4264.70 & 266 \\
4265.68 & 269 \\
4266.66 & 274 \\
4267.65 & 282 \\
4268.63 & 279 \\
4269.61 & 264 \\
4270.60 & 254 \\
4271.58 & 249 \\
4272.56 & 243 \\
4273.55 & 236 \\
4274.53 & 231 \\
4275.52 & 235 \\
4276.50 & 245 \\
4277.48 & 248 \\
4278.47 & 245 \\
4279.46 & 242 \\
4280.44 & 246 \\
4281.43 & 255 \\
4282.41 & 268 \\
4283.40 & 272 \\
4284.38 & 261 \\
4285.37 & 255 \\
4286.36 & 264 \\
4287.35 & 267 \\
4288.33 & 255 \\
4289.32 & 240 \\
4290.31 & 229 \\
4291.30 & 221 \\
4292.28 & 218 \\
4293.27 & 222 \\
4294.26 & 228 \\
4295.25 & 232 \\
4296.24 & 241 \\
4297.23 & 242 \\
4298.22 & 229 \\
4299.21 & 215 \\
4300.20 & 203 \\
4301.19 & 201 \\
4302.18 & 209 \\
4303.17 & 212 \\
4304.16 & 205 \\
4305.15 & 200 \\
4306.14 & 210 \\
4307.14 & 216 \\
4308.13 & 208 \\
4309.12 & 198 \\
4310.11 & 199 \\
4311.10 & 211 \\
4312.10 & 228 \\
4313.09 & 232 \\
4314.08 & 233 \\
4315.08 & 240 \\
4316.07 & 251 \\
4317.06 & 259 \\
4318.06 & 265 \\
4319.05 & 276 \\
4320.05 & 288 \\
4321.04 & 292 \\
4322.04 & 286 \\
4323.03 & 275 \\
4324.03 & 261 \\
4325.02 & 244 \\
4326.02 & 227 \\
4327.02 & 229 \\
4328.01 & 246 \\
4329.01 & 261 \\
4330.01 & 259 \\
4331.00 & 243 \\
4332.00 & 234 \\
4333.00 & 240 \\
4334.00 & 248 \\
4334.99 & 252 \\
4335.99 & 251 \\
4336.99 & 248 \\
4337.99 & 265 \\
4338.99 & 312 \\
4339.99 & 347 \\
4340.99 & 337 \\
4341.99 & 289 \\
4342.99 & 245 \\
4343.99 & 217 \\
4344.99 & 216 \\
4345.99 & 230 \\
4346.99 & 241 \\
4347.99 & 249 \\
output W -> 251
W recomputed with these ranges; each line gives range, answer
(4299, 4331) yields 236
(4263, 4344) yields 247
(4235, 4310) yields 244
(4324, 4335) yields 245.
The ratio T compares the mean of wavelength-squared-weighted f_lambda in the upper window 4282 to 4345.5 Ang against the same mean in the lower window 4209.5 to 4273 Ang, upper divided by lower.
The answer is 1.0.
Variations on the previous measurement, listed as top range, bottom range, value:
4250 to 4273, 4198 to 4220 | 1.04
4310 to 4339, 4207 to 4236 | 1.07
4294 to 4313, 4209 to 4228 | 0.92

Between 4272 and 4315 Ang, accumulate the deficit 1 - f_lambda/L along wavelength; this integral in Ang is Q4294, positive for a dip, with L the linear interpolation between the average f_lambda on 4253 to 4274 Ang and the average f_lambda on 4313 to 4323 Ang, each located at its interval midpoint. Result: 4.7 Ang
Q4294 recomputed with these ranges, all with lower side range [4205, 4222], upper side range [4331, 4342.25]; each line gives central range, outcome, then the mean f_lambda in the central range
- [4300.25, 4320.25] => 3.19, 226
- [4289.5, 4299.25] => 1.36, 229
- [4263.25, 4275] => 0.10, 259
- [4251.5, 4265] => 0.44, 251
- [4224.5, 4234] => 0.59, 239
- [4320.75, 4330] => 0.47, 257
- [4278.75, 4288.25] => 0.19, 258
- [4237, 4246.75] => -0.02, 257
